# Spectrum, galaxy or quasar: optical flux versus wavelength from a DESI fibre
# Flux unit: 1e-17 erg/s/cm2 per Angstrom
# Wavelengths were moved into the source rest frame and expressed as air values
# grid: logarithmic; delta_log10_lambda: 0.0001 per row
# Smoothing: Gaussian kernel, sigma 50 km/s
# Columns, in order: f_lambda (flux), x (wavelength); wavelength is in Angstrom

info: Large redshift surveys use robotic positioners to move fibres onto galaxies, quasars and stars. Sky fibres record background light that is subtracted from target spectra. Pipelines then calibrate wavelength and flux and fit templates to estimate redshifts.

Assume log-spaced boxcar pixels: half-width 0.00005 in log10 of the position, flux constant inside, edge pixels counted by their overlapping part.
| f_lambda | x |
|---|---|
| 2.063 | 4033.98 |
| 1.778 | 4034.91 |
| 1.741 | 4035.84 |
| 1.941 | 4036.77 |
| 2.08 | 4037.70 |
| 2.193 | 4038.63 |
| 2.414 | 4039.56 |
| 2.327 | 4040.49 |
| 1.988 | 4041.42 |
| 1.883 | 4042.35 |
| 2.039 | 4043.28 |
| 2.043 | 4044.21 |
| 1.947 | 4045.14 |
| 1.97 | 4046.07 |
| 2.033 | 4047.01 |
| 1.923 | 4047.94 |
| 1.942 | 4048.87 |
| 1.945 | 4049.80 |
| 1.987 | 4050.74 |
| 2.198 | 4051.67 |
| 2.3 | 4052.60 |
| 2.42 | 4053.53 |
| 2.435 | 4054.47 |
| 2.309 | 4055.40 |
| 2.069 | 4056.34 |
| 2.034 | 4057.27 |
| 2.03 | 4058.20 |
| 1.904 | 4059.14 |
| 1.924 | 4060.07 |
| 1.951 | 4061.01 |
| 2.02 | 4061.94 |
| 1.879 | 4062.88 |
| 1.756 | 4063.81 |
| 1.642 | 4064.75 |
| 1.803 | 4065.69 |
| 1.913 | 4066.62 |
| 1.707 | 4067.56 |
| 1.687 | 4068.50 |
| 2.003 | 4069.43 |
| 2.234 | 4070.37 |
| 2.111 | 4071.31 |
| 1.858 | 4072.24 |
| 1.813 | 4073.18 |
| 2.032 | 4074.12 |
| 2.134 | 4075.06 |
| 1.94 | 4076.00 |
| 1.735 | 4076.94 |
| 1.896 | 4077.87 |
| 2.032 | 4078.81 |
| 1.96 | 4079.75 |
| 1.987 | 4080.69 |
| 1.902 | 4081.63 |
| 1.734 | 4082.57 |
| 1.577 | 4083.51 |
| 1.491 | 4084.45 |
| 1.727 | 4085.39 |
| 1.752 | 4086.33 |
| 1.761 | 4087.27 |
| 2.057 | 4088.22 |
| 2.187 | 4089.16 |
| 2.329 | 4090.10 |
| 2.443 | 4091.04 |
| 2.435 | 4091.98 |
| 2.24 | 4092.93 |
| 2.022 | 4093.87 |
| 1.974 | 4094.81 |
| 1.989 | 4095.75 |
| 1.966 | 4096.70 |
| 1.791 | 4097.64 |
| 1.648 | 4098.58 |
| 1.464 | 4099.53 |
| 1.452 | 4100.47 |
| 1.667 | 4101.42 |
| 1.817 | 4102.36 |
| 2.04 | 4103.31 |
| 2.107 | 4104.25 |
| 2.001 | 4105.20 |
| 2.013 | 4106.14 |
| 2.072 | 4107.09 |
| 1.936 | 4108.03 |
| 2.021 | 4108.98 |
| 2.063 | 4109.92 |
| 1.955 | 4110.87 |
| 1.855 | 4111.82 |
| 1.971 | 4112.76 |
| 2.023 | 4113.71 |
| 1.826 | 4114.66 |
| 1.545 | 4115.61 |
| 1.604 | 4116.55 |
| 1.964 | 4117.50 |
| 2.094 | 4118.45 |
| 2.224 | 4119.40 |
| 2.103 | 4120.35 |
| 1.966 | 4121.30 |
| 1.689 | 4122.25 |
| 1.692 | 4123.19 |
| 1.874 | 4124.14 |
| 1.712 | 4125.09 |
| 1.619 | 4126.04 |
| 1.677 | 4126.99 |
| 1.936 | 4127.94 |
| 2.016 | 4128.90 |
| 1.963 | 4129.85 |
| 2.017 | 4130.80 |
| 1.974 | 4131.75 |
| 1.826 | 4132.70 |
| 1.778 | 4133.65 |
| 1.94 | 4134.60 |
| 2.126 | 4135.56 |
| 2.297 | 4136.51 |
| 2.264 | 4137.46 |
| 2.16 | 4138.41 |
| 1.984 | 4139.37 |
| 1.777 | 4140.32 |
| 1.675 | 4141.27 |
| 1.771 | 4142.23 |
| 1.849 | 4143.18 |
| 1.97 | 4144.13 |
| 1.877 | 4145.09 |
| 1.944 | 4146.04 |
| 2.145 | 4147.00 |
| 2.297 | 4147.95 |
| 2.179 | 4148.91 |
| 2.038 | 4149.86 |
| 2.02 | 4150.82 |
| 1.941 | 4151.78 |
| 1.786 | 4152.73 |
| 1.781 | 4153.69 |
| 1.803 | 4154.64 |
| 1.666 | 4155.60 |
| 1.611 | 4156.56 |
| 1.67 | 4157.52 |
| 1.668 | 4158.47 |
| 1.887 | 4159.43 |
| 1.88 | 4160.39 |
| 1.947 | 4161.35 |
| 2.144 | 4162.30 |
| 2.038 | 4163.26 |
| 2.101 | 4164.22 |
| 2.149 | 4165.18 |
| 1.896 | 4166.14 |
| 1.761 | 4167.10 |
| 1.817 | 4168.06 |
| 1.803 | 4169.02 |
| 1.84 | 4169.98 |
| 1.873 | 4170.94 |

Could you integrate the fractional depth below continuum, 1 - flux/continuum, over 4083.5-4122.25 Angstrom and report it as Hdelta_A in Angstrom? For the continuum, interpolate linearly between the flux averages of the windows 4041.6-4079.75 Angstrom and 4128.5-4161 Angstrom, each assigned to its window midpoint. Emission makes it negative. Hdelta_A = 0.50 Angstrom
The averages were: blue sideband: 1.99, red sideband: 1.93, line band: 1.93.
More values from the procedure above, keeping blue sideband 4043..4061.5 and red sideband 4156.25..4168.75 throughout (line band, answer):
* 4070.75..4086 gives 1.2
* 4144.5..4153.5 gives -0.5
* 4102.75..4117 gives 0.3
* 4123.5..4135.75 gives 0.5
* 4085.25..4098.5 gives -0.2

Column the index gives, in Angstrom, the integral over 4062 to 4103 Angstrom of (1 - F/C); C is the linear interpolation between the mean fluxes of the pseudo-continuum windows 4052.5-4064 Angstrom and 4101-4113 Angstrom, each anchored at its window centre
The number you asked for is 2.5 Angstrom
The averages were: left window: 2.08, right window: 1.97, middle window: 1.9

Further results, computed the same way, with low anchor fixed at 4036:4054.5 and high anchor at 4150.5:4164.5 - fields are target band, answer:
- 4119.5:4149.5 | -0.61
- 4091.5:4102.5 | 0.60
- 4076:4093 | 0.46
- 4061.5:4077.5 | 1.09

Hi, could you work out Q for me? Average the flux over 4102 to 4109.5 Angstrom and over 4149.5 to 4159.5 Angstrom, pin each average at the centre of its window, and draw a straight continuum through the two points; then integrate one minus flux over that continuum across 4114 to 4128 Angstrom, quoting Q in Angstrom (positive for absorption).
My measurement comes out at 0.8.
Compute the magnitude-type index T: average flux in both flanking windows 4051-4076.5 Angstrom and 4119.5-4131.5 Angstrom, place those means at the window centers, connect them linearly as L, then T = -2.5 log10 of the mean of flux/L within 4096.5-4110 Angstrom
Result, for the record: 0.03 mag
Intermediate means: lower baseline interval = 2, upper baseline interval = 1.87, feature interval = 1.86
